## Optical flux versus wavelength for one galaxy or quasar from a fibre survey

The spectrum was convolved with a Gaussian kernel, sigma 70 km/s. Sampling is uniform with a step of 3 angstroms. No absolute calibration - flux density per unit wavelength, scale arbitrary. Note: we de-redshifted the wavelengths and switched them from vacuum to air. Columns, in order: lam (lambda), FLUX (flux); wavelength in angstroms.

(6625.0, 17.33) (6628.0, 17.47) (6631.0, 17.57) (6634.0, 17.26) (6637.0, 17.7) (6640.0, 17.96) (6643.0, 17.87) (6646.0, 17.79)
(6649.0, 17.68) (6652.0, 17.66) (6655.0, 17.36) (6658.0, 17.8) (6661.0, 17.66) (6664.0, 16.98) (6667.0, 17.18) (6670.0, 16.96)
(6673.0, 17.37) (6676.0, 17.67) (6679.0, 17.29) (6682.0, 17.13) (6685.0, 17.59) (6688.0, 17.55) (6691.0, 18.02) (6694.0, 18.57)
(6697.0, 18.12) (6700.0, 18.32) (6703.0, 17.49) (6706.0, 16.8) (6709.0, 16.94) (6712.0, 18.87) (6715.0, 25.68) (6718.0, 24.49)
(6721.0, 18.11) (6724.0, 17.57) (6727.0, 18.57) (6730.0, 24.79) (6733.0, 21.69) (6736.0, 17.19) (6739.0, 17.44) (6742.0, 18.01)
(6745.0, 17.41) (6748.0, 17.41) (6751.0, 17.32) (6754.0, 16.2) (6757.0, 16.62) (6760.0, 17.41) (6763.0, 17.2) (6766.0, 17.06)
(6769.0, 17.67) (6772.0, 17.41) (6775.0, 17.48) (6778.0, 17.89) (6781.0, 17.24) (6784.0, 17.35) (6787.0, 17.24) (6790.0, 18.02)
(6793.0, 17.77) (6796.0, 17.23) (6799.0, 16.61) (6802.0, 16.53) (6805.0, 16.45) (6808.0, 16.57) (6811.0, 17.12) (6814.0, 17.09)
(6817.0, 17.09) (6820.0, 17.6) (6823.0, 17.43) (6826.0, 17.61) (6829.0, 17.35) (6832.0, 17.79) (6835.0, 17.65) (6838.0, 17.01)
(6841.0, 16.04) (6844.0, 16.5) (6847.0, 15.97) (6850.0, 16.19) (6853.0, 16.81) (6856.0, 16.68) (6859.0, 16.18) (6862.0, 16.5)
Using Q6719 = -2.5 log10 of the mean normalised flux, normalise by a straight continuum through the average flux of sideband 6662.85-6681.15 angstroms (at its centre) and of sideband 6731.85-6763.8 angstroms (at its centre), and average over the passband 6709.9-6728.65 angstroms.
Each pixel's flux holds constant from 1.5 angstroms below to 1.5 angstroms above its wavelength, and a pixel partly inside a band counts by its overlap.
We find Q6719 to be -0.17 mag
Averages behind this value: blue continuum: 17.2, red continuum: 17.6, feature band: 20.5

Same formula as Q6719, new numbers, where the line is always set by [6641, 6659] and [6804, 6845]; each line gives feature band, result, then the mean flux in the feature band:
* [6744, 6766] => 0.02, 17.1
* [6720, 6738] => -0.13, 19.6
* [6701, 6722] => -0.13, 19.8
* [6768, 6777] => -0.02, 17.5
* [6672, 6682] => 0.01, 17.4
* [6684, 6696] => -0.02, 18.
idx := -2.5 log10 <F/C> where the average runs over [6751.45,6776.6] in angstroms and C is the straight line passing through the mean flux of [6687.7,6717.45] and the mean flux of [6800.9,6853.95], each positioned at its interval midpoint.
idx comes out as 0.05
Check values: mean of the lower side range 18.9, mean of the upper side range 16.9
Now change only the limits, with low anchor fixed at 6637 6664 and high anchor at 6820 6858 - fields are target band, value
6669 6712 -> -0.006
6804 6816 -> 0.014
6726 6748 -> -0.110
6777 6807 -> -0.006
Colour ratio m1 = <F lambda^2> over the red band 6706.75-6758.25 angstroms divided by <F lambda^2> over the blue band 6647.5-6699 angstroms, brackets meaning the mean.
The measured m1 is 1.1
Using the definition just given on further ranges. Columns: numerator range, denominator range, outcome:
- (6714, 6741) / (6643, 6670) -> 1.19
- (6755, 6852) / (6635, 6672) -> 1.02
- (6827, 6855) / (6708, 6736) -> 0.84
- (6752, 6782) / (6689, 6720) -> 0.91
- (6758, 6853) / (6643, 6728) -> 0.98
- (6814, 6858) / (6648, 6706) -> 1.01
